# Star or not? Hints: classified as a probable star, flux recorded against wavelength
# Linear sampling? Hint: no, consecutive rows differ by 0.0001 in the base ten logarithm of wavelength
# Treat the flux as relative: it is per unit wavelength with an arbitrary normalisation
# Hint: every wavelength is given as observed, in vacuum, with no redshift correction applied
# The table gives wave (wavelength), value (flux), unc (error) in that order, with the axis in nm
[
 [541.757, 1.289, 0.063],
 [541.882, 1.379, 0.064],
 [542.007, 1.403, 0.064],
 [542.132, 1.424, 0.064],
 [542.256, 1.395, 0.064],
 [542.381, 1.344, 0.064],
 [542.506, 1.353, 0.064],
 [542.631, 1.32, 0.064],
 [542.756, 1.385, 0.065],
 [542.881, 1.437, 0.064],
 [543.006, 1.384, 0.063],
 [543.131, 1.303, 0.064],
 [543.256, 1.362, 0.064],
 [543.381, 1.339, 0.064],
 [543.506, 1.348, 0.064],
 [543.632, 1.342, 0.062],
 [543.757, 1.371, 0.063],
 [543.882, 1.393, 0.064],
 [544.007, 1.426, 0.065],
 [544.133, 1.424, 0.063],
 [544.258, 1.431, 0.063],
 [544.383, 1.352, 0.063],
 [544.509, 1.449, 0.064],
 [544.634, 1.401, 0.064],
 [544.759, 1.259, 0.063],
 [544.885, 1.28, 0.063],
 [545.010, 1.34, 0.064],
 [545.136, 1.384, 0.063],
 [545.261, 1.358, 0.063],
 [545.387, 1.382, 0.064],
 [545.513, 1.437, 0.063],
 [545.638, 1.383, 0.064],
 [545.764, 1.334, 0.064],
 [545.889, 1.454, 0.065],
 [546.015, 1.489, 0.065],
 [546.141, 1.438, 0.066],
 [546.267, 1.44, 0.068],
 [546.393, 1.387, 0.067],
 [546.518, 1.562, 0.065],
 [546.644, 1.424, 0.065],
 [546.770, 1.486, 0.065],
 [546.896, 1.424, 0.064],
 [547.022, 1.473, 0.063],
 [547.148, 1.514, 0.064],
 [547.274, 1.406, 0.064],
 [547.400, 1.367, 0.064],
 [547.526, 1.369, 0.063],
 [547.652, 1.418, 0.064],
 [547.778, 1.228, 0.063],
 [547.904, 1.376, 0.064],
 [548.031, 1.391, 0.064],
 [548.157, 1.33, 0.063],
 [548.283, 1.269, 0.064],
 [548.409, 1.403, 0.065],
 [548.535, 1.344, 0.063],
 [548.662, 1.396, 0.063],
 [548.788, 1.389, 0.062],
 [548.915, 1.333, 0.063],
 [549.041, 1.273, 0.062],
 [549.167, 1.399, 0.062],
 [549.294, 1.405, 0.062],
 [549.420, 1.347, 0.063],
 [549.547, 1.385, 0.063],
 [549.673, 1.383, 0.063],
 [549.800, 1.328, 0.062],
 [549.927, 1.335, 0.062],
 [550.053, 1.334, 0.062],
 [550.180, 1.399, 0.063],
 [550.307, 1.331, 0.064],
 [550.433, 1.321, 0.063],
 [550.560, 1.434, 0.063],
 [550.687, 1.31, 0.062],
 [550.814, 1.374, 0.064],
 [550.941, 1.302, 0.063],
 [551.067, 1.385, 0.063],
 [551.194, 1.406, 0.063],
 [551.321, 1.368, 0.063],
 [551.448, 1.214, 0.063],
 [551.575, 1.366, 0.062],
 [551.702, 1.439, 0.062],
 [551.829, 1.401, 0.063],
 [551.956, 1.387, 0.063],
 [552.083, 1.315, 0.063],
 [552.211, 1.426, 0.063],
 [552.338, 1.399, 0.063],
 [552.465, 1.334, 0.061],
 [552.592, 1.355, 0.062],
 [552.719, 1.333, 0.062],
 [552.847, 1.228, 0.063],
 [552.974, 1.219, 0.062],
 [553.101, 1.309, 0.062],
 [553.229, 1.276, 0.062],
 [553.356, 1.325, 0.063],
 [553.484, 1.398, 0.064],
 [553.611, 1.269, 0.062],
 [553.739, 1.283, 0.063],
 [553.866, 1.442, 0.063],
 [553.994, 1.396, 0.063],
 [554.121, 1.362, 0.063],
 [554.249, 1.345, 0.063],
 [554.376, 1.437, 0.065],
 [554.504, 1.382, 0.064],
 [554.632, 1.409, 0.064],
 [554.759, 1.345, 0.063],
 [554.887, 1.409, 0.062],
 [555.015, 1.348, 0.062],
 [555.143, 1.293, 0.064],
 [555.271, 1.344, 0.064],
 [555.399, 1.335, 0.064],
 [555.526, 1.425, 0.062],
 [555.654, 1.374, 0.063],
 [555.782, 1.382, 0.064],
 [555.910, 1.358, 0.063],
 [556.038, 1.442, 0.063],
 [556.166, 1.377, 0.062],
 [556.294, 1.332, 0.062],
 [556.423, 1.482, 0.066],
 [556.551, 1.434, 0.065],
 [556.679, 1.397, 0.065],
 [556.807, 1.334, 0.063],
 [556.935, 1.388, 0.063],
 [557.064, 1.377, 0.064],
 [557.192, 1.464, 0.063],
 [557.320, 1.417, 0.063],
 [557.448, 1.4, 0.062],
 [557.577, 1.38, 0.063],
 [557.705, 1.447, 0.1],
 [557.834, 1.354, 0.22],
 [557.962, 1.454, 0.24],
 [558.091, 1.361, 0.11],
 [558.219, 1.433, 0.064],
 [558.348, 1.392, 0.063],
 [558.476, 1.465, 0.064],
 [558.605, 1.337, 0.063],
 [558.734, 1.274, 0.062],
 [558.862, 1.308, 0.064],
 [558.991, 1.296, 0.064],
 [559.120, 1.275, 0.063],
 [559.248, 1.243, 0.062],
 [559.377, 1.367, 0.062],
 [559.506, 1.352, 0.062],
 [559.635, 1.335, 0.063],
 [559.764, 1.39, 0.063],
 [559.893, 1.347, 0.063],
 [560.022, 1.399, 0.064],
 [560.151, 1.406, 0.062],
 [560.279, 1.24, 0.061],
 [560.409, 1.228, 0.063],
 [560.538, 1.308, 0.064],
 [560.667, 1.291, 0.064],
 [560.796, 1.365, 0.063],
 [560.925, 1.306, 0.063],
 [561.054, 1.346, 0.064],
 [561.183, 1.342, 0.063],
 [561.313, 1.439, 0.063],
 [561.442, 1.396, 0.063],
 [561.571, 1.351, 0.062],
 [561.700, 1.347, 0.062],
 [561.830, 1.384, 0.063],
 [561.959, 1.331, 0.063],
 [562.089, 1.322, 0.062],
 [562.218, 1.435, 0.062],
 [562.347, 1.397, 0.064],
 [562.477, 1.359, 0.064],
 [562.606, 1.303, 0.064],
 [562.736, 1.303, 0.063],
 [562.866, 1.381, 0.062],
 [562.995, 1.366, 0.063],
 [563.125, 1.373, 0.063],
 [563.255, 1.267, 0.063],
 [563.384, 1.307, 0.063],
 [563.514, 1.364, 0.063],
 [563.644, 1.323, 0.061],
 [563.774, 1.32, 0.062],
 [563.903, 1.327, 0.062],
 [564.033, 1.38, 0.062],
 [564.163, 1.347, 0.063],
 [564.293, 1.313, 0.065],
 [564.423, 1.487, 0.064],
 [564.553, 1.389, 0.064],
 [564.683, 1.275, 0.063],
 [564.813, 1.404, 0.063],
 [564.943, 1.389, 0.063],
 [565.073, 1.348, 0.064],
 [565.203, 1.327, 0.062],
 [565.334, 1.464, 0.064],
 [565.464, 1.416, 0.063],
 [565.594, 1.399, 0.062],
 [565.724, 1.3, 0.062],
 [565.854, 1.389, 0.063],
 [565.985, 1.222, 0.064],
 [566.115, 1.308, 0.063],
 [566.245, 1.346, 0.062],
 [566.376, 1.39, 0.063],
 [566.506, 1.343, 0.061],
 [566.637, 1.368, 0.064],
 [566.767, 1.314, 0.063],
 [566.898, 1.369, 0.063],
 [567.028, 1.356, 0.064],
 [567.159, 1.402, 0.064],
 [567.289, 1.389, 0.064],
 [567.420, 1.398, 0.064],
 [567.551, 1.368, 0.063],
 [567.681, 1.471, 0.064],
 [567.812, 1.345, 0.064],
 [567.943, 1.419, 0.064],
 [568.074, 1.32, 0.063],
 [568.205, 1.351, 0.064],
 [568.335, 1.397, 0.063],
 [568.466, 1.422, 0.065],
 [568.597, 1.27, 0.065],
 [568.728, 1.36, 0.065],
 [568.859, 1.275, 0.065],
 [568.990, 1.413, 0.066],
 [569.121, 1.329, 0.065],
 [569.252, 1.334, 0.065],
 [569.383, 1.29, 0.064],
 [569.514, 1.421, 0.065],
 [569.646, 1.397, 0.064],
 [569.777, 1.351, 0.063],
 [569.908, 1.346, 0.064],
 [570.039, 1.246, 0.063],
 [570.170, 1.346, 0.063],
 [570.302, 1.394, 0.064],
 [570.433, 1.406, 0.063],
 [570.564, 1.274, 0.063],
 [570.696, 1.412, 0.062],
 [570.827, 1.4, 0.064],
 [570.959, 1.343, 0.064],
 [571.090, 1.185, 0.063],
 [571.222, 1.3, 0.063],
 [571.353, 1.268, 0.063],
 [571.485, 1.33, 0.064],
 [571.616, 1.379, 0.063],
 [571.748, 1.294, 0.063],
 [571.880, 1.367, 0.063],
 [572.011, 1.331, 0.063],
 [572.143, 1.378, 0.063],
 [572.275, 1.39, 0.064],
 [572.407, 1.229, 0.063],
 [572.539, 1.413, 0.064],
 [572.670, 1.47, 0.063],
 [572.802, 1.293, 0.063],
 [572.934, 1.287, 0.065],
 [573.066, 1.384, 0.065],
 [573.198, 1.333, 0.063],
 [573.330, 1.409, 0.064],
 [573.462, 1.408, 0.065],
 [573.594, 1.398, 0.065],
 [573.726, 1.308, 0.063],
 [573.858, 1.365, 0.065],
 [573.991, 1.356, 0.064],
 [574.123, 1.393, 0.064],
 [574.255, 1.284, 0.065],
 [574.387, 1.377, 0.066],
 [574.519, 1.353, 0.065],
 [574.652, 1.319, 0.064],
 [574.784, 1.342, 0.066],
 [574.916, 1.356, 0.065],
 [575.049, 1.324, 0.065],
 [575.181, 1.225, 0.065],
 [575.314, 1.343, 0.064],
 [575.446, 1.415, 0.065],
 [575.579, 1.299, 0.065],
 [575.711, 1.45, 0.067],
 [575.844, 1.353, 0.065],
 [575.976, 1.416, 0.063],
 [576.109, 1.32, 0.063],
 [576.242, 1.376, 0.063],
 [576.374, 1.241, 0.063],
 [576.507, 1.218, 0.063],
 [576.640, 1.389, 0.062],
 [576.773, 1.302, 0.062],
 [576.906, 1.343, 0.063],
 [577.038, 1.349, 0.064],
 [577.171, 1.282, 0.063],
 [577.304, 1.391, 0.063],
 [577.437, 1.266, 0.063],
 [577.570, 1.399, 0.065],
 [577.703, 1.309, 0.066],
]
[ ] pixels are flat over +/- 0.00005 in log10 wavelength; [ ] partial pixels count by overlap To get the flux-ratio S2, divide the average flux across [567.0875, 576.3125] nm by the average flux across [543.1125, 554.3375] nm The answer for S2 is 0.99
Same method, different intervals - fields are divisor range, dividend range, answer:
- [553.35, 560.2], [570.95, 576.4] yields 0.98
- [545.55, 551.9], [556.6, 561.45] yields 0.98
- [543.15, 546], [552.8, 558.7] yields 1.00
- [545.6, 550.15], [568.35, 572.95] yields 0.97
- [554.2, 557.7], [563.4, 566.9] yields 0.98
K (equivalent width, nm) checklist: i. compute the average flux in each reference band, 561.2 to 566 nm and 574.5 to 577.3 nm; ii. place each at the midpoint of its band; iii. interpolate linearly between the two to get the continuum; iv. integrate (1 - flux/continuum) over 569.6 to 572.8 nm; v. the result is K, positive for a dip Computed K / 0.00 nm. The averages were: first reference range 1.36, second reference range 1.33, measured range 1.34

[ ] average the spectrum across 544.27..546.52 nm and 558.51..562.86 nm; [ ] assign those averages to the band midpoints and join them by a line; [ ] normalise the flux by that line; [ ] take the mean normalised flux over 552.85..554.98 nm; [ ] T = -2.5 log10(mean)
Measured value 0.01 mag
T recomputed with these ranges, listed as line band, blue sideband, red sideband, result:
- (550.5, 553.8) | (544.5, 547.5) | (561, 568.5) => 0.04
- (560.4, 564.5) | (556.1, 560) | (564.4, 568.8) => 0.02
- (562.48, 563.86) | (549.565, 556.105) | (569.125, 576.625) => 0.01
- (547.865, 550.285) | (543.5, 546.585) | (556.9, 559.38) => 0.02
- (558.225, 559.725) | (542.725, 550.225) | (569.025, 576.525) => 0.02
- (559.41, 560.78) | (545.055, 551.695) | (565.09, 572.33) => 0.03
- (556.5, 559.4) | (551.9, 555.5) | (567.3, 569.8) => -0.02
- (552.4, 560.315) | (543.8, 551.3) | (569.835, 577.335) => 0.01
